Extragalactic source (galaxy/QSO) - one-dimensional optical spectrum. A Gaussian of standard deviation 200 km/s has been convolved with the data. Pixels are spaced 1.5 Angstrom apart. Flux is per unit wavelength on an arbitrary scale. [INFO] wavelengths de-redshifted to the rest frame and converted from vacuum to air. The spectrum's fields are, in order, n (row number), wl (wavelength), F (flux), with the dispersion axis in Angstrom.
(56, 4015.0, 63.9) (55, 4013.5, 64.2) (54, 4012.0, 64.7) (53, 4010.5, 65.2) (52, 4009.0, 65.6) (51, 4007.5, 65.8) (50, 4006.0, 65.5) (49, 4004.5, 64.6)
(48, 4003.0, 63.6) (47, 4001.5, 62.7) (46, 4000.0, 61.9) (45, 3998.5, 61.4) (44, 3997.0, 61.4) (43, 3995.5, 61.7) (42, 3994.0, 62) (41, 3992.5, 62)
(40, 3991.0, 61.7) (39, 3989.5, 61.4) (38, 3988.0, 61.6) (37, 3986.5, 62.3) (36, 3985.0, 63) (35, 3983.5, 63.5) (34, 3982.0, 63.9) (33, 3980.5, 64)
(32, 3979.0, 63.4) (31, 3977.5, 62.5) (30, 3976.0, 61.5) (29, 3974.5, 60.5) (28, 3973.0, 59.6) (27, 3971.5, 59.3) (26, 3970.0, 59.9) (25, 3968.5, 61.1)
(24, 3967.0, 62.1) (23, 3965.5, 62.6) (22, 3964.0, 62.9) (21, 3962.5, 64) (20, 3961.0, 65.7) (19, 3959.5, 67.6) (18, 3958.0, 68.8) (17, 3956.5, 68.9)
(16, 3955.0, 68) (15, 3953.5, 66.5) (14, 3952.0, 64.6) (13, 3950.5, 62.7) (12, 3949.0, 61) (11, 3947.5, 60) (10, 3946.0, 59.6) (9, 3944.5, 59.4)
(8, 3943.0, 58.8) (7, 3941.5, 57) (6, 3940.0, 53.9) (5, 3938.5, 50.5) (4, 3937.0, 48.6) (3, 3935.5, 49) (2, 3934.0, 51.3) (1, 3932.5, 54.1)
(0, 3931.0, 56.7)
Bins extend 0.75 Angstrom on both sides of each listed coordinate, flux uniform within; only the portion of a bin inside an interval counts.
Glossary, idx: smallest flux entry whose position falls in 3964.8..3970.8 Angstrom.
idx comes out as 59.9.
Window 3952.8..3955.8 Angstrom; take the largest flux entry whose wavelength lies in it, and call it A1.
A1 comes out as 68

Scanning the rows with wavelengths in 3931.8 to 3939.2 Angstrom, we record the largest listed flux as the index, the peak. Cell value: 54.1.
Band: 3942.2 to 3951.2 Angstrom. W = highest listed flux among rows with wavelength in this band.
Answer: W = 62.7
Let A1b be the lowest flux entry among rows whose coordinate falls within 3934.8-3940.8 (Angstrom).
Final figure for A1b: 48.6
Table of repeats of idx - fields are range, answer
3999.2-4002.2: 61.9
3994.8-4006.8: 61.4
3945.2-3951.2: 59.6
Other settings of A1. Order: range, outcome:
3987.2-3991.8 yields 61.7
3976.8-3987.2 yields 64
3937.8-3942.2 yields 57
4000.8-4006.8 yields 65.5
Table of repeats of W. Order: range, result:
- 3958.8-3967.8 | 67.6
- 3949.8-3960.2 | 68.9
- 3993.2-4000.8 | 62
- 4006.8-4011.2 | 65.8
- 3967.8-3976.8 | 61.5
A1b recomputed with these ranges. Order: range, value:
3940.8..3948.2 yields 57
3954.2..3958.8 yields 68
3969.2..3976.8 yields 59.3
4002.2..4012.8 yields 63.6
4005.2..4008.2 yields 65.5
